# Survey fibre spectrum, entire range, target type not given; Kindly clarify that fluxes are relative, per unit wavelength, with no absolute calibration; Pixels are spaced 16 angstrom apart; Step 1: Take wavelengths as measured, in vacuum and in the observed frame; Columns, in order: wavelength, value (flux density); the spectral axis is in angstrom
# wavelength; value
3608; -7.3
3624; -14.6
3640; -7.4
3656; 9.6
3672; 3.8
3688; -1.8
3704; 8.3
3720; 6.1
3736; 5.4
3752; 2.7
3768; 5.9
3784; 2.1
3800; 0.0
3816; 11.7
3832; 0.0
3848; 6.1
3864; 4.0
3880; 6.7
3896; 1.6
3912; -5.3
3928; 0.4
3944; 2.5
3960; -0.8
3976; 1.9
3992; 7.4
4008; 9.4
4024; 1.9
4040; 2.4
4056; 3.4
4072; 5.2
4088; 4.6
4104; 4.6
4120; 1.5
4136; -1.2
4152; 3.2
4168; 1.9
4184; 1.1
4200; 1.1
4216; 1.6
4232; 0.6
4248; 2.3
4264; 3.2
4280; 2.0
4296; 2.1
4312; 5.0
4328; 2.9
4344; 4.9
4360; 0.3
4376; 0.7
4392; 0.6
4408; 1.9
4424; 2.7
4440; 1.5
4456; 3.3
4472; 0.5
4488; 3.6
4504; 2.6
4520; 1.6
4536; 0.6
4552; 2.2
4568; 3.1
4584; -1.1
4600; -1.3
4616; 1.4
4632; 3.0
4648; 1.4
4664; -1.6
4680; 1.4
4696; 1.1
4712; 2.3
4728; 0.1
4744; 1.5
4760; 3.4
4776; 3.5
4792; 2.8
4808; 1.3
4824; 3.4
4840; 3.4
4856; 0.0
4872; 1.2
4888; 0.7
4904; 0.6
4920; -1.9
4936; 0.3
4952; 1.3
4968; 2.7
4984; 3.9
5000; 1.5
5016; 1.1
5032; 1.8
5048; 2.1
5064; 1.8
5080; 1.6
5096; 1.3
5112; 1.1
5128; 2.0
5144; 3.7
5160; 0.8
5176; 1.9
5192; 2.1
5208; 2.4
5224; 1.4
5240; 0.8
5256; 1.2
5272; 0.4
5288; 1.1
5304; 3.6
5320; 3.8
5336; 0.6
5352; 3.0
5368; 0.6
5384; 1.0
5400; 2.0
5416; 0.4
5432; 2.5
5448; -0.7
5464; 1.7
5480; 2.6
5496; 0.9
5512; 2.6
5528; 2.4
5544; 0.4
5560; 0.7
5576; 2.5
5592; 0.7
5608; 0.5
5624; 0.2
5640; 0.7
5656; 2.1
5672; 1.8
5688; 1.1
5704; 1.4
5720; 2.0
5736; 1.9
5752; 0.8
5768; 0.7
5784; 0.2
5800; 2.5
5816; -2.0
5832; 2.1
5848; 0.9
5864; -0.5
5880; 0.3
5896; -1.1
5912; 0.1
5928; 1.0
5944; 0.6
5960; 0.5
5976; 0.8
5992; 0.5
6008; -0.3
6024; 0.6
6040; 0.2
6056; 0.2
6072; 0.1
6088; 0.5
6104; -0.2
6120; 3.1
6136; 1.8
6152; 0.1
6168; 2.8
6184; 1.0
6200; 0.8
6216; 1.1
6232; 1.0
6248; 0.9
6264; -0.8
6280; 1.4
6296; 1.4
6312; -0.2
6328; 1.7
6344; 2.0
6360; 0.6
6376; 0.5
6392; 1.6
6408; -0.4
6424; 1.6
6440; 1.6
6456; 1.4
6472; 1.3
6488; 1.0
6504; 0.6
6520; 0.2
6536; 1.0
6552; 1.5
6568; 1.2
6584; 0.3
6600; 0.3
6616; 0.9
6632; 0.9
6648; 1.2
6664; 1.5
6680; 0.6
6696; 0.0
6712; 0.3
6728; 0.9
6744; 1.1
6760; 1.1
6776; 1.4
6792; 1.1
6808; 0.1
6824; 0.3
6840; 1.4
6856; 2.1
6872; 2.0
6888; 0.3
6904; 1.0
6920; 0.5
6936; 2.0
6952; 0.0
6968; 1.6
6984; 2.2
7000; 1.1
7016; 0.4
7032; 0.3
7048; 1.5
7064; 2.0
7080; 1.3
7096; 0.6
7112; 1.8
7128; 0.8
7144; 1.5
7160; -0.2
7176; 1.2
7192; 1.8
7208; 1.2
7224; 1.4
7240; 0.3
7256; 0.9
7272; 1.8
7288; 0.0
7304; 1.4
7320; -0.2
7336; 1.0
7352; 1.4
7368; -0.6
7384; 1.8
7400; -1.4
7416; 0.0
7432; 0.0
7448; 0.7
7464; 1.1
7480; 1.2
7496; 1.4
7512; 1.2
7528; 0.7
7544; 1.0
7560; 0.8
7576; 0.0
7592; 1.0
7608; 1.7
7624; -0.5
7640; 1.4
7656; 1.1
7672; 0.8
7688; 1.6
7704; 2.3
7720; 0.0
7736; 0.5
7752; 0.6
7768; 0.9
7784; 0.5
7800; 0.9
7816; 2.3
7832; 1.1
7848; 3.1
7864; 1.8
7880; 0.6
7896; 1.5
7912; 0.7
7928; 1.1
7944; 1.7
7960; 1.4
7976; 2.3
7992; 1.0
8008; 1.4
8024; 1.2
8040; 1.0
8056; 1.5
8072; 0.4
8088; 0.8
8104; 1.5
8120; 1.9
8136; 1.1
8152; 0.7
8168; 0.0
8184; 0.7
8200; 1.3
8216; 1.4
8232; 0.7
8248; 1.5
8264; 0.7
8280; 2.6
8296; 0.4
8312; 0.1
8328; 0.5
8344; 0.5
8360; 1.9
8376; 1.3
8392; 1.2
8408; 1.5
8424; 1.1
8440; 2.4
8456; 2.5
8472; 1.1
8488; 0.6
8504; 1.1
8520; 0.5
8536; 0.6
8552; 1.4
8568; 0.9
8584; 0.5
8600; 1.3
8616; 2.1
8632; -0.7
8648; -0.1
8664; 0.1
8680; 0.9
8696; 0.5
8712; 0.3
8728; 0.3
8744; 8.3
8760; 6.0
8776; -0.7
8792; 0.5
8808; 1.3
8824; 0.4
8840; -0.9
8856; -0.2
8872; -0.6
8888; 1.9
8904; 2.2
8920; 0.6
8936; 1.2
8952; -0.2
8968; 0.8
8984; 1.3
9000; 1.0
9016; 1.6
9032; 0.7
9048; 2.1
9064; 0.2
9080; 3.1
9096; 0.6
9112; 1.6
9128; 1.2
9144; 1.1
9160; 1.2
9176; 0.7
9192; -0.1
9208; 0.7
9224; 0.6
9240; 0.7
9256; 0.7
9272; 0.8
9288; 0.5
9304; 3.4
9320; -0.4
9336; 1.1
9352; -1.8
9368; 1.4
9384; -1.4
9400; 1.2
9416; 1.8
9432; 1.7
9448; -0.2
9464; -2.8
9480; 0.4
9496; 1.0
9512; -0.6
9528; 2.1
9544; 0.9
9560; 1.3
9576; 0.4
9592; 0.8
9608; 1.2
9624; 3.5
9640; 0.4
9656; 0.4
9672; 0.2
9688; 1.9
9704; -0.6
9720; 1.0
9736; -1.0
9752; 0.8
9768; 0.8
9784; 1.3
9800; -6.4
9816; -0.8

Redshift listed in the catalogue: 1.35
